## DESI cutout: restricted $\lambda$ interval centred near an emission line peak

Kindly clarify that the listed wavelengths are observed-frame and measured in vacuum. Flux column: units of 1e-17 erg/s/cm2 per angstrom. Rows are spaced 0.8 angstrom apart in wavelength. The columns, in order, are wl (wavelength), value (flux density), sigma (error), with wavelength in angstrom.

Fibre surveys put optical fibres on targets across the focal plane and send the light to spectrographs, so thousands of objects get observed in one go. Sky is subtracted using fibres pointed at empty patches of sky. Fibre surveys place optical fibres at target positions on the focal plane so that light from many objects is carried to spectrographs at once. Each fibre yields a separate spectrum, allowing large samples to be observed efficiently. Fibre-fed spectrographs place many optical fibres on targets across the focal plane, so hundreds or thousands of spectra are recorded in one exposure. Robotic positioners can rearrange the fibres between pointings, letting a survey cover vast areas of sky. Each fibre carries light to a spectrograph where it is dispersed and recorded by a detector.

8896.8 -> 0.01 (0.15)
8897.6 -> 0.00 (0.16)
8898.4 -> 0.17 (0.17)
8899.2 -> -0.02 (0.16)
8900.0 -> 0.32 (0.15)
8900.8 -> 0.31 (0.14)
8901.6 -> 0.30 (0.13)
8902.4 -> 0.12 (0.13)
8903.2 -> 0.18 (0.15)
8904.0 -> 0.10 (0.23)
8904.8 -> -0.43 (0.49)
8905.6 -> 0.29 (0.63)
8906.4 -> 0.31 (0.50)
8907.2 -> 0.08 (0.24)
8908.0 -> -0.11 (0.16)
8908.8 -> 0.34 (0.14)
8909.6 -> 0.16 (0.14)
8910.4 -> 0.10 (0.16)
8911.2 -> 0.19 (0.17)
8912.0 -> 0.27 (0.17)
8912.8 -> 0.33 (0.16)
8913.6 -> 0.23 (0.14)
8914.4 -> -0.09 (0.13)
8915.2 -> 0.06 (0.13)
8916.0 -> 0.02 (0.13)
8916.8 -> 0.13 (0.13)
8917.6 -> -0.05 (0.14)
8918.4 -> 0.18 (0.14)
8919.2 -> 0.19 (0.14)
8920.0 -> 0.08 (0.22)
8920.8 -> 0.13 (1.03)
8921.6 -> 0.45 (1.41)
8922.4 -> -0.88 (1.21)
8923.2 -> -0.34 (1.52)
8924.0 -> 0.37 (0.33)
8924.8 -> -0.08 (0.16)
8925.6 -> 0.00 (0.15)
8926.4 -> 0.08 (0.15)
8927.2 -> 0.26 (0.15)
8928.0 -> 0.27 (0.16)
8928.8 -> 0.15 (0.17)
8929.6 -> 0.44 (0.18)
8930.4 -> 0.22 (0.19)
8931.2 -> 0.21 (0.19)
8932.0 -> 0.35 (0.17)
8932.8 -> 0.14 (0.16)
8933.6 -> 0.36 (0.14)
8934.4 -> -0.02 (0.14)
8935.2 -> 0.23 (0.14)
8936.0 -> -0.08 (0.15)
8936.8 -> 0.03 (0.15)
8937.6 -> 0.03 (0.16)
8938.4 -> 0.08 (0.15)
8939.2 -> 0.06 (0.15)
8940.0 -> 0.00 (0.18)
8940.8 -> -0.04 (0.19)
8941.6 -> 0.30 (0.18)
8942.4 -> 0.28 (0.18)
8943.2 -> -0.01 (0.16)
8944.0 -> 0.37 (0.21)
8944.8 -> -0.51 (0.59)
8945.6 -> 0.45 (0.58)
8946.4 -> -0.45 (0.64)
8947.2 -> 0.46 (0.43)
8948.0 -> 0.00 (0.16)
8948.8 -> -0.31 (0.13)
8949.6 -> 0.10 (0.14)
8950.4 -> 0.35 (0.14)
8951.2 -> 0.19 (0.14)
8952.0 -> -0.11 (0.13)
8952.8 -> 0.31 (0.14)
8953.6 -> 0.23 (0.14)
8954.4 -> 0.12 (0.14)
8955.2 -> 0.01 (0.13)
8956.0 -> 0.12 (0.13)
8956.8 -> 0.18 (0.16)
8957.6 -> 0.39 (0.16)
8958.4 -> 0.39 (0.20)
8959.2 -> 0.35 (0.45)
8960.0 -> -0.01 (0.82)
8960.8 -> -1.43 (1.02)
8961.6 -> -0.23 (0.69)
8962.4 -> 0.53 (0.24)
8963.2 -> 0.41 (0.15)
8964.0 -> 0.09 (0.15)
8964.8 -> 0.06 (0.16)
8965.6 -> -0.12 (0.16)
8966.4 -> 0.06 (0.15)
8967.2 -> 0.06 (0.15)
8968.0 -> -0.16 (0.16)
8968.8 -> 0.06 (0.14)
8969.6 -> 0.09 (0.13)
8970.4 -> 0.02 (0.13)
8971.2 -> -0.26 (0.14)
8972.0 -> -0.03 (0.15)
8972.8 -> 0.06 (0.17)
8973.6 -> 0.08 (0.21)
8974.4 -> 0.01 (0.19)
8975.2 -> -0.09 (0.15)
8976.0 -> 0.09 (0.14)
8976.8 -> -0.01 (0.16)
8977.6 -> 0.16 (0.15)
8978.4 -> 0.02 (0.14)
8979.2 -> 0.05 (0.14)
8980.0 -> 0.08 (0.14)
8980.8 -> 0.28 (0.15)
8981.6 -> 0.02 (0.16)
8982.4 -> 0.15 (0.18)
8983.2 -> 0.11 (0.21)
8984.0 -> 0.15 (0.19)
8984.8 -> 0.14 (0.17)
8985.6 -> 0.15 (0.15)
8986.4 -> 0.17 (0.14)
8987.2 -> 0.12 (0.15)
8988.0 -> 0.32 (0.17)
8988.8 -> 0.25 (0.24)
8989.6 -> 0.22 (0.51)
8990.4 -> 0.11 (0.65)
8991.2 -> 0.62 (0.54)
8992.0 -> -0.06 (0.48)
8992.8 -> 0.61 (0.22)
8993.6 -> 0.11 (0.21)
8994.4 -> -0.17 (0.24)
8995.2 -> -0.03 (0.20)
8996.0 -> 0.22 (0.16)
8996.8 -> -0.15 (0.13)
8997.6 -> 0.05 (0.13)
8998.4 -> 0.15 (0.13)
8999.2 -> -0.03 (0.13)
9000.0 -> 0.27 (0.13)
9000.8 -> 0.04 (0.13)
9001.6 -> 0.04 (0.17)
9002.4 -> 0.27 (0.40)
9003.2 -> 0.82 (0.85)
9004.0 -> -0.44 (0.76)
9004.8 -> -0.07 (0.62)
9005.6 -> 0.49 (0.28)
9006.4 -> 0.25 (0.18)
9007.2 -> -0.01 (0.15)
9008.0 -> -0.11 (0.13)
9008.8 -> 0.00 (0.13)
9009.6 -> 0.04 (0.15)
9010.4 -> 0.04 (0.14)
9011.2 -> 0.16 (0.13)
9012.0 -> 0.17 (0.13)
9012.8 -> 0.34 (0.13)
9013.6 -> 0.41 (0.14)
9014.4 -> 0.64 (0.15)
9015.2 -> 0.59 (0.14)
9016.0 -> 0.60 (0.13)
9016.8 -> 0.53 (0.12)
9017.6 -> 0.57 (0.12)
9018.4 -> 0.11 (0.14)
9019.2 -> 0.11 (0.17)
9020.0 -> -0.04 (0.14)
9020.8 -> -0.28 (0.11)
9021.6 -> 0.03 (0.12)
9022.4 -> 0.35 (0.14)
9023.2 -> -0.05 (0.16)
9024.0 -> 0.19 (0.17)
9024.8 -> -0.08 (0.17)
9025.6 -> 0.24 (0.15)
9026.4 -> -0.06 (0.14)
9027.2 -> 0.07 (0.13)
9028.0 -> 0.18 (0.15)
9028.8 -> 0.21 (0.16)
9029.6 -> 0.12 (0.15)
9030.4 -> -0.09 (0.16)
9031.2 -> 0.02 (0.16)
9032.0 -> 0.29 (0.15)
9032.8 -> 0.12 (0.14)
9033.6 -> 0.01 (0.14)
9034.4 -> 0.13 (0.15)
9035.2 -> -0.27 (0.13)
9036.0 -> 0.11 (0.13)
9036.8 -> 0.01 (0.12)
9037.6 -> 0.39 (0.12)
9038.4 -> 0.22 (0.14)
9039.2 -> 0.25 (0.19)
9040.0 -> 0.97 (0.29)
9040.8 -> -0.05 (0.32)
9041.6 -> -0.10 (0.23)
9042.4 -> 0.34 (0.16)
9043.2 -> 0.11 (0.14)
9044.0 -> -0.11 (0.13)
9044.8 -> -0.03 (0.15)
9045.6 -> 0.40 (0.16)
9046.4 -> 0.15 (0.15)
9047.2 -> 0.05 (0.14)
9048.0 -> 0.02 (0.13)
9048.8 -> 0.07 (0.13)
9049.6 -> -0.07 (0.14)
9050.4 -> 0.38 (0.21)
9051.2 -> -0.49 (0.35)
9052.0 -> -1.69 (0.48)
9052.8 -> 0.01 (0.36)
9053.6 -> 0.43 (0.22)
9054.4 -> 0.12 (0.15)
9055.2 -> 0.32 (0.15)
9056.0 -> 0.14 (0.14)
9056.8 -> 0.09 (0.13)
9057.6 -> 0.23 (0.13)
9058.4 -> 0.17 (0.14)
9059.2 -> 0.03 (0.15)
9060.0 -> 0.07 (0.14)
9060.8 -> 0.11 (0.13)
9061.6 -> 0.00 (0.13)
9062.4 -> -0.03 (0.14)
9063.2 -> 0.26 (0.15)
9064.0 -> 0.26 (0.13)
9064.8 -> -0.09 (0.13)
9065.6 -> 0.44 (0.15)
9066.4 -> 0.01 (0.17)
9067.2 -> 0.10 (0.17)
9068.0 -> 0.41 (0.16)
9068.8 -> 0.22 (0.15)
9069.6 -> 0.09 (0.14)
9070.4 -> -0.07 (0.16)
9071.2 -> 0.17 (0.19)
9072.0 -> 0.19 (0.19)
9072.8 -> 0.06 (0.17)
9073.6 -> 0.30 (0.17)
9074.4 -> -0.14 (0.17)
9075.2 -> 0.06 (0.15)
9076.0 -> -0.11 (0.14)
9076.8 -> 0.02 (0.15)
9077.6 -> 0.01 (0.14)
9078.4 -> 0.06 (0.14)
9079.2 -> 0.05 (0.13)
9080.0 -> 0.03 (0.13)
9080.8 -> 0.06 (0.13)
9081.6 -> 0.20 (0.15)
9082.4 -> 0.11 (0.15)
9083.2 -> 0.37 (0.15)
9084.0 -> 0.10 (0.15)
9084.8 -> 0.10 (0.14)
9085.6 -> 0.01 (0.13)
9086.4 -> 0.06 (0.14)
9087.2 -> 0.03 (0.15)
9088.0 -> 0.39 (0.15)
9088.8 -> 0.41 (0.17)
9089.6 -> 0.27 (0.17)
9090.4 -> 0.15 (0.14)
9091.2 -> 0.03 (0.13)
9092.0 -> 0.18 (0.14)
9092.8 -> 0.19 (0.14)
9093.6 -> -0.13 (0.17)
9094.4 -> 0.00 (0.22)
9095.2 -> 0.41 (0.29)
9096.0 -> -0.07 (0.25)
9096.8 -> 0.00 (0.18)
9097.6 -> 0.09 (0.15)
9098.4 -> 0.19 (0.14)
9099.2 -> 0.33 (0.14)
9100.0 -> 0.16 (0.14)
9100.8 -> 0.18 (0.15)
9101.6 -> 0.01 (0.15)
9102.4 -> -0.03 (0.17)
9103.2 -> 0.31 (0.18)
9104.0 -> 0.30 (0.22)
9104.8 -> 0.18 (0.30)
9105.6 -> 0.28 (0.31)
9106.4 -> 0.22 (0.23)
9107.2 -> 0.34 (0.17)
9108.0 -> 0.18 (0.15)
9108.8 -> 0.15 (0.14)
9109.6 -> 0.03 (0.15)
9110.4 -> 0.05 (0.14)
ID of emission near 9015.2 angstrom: [O III] 5007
